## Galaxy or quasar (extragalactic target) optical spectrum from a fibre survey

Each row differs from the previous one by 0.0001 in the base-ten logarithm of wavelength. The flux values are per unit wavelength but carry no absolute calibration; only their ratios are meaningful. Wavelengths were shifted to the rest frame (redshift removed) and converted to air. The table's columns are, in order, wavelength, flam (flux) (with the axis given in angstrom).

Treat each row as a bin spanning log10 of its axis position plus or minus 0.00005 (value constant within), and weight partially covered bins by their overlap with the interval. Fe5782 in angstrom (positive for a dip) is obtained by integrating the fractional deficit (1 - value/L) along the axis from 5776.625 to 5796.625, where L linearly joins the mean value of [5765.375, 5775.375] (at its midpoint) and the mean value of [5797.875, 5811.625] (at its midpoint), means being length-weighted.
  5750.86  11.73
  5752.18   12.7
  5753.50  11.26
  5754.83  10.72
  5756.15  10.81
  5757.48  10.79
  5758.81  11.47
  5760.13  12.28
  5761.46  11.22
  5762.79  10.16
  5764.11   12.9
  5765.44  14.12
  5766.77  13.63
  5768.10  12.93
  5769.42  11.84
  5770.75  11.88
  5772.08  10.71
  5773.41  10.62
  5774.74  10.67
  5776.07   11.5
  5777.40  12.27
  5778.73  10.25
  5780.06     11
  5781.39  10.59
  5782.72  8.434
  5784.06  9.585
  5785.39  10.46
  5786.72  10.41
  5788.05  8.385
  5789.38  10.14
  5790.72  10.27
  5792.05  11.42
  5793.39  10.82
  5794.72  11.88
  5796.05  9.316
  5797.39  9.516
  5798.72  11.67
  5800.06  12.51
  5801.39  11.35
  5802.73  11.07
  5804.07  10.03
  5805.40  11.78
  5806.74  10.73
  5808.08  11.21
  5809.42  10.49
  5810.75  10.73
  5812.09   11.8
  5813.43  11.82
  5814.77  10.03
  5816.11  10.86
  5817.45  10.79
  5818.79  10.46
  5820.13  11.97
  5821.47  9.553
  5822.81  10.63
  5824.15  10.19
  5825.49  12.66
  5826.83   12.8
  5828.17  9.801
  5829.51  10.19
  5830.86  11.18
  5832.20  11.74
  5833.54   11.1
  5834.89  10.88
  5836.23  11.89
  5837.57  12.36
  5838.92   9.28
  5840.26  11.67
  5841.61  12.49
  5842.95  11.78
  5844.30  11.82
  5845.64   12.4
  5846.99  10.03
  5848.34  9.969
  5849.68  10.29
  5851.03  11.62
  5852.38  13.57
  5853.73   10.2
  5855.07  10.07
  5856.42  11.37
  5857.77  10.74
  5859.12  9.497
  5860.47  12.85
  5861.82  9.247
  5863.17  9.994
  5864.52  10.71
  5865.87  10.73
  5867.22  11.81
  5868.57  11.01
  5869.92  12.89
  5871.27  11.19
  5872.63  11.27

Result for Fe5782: 2.1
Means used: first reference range 11.9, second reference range 11.1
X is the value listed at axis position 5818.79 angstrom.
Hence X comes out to 10.46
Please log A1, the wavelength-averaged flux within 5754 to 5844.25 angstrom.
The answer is 11.1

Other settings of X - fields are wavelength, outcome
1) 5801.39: 11.35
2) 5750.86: 11.73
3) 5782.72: 8.434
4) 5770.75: 11.88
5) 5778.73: 10.25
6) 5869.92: 12.89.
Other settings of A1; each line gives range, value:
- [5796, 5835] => 11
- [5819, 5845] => 11.3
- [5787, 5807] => 10.7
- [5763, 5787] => 11.3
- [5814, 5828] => 11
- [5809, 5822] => 10.9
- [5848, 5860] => 10.9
